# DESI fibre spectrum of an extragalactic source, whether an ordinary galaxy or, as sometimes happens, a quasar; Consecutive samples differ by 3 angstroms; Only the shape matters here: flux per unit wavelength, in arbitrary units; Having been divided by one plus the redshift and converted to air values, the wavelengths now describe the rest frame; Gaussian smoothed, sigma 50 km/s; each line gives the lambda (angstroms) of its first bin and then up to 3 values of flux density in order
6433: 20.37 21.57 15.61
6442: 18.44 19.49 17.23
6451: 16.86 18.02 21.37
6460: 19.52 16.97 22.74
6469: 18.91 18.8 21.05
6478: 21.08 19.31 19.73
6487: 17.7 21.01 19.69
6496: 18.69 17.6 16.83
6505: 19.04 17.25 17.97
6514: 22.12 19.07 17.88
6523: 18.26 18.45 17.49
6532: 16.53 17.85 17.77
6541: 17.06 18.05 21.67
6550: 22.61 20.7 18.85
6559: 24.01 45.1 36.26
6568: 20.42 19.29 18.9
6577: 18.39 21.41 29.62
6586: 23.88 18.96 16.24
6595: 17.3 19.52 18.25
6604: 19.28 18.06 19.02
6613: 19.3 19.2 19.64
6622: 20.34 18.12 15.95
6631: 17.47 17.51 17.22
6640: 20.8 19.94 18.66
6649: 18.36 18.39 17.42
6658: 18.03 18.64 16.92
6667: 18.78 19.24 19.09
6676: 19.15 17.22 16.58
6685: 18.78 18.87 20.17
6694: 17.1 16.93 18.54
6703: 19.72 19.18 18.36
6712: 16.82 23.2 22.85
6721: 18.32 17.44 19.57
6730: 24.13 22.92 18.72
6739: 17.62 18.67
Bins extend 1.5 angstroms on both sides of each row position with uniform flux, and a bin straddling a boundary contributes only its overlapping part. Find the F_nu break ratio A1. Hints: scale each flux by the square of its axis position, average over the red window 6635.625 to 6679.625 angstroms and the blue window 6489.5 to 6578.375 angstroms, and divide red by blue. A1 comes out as 0.94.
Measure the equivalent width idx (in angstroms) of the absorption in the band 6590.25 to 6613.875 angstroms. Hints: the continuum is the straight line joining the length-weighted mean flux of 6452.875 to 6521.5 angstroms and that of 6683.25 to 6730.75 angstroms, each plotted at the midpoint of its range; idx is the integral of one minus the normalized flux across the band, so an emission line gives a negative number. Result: 1.1 angstroms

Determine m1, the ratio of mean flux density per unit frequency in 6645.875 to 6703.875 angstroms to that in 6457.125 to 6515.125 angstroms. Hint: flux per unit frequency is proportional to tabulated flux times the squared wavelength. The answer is 1.00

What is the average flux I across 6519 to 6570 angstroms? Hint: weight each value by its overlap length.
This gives 21.7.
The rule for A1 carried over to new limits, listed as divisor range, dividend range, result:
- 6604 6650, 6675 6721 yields 1.03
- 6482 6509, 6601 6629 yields 1.04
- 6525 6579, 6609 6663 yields 0.88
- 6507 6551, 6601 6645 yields 1.03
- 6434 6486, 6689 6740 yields 1.10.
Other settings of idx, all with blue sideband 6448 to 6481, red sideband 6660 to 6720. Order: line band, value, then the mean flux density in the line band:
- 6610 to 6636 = 0.7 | 18.5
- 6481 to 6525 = 1.2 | 18.8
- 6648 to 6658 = 0.5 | 18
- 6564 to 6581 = -2.6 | 22.1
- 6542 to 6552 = -0.7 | 20.6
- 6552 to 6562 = -2.9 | 24.8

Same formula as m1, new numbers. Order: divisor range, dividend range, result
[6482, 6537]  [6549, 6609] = 1.23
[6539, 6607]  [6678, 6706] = 0.86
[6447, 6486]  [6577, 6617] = 1.07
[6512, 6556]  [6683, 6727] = 1.06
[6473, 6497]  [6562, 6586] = 1.29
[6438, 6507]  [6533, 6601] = 1.19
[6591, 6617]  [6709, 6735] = 1.15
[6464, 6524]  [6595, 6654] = 1.01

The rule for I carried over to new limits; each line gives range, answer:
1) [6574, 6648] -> 19.3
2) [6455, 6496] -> 19.8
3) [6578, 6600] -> 20.9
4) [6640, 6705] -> 18.5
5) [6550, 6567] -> 28.2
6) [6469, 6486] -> 19.8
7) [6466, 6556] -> 19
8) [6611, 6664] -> 18.5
